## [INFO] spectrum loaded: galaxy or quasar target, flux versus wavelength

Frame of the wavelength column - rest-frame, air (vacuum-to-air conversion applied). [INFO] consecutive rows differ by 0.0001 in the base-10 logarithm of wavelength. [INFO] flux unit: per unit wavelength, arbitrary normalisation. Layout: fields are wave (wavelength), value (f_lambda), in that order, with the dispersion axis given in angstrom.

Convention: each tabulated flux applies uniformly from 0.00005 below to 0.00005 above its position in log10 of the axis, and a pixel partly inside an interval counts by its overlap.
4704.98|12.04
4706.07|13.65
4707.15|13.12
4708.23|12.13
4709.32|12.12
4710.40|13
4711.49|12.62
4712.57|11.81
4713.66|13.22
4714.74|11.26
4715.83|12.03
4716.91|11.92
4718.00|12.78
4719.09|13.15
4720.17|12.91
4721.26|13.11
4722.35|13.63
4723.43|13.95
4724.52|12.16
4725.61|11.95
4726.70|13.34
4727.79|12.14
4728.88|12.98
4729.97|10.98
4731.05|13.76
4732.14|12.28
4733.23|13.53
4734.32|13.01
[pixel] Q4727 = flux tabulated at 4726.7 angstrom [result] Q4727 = 13.34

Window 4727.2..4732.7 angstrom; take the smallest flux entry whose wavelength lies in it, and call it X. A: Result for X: 10.98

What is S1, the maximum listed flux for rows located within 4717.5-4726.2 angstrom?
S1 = 13.95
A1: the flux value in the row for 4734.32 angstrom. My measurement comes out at 13.01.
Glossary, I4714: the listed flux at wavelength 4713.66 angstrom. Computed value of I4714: 13.22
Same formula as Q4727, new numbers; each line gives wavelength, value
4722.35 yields 13.63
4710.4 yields 13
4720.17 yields 12.91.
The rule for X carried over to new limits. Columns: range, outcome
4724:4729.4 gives 11.95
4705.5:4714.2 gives 11.81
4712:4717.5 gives 11.26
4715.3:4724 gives 11.92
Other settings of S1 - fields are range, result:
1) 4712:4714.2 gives 13.22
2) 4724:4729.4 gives 13.34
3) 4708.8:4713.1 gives 13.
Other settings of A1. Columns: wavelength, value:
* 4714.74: 11.26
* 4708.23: 12.13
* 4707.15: 13.12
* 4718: 12.78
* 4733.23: 13.53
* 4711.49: 12.62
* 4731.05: 13.76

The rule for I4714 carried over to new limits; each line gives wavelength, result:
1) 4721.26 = 13.11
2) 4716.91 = 11.92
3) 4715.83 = 12.03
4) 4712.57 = 11.81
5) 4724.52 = 12.16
